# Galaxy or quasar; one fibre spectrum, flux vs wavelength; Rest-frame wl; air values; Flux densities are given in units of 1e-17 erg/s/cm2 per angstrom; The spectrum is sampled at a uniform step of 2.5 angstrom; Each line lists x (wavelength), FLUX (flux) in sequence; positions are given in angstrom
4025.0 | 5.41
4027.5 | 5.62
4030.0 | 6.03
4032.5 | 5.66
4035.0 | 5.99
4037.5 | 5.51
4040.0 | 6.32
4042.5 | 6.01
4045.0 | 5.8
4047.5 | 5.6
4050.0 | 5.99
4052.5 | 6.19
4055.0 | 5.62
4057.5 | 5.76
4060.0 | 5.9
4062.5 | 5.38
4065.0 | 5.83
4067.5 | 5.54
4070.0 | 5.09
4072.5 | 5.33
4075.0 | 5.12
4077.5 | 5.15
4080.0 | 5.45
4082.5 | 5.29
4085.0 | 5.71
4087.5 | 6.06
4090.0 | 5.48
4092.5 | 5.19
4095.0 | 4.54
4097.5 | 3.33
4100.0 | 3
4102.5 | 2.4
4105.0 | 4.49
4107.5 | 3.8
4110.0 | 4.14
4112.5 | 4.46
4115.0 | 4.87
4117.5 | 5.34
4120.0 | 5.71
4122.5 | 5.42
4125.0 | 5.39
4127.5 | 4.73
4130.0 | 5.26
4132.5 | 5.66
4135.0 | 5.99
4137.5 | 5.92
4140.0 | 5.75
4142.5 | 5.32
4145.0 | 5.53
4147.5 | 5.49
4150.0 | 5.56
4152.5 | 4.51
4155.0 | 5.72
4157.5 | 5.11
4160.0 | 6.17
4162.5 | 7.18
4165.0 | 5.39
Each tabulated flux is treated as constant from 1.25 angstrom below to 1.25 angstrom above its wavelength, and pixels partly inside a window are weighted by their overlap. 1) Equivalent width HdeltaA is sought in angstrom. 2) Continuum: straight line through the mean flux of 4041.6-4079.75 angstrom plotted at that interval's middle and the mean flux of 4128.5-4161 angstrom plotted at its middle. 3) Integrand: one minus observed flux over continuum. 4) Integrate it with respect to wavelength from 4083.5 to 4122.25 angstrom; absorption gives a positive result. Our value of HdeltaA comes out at 6.8 angstrom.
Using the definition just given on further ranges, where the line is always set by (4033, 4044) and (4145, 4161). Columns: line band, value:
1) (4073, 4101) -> 3.7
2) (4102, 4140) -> 3.9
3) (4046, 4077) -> 1.2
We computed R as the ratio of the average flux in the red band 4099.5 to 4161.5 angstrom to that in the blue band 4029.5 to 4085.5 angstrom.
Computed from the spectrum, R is 0.9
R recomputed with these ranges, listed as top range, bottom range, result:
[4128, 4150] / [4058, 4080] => 1.03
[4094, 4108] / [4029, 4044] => 0.60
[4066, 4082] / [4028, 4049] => 0.90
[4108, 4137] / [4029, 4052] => 0.88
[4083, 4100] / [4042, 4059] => 0.84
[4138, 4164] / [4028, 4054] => 0.96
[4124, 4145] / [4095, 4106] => 1.61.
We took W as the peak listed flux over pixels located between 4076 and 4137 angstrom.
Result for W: 6.06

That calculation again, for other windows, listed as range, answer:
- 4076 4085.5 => 5.71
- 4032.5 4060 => 6.32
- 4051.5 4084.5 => 6.19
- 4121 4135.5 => 5.99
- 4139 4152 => 5.75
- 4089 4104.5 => 5.48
